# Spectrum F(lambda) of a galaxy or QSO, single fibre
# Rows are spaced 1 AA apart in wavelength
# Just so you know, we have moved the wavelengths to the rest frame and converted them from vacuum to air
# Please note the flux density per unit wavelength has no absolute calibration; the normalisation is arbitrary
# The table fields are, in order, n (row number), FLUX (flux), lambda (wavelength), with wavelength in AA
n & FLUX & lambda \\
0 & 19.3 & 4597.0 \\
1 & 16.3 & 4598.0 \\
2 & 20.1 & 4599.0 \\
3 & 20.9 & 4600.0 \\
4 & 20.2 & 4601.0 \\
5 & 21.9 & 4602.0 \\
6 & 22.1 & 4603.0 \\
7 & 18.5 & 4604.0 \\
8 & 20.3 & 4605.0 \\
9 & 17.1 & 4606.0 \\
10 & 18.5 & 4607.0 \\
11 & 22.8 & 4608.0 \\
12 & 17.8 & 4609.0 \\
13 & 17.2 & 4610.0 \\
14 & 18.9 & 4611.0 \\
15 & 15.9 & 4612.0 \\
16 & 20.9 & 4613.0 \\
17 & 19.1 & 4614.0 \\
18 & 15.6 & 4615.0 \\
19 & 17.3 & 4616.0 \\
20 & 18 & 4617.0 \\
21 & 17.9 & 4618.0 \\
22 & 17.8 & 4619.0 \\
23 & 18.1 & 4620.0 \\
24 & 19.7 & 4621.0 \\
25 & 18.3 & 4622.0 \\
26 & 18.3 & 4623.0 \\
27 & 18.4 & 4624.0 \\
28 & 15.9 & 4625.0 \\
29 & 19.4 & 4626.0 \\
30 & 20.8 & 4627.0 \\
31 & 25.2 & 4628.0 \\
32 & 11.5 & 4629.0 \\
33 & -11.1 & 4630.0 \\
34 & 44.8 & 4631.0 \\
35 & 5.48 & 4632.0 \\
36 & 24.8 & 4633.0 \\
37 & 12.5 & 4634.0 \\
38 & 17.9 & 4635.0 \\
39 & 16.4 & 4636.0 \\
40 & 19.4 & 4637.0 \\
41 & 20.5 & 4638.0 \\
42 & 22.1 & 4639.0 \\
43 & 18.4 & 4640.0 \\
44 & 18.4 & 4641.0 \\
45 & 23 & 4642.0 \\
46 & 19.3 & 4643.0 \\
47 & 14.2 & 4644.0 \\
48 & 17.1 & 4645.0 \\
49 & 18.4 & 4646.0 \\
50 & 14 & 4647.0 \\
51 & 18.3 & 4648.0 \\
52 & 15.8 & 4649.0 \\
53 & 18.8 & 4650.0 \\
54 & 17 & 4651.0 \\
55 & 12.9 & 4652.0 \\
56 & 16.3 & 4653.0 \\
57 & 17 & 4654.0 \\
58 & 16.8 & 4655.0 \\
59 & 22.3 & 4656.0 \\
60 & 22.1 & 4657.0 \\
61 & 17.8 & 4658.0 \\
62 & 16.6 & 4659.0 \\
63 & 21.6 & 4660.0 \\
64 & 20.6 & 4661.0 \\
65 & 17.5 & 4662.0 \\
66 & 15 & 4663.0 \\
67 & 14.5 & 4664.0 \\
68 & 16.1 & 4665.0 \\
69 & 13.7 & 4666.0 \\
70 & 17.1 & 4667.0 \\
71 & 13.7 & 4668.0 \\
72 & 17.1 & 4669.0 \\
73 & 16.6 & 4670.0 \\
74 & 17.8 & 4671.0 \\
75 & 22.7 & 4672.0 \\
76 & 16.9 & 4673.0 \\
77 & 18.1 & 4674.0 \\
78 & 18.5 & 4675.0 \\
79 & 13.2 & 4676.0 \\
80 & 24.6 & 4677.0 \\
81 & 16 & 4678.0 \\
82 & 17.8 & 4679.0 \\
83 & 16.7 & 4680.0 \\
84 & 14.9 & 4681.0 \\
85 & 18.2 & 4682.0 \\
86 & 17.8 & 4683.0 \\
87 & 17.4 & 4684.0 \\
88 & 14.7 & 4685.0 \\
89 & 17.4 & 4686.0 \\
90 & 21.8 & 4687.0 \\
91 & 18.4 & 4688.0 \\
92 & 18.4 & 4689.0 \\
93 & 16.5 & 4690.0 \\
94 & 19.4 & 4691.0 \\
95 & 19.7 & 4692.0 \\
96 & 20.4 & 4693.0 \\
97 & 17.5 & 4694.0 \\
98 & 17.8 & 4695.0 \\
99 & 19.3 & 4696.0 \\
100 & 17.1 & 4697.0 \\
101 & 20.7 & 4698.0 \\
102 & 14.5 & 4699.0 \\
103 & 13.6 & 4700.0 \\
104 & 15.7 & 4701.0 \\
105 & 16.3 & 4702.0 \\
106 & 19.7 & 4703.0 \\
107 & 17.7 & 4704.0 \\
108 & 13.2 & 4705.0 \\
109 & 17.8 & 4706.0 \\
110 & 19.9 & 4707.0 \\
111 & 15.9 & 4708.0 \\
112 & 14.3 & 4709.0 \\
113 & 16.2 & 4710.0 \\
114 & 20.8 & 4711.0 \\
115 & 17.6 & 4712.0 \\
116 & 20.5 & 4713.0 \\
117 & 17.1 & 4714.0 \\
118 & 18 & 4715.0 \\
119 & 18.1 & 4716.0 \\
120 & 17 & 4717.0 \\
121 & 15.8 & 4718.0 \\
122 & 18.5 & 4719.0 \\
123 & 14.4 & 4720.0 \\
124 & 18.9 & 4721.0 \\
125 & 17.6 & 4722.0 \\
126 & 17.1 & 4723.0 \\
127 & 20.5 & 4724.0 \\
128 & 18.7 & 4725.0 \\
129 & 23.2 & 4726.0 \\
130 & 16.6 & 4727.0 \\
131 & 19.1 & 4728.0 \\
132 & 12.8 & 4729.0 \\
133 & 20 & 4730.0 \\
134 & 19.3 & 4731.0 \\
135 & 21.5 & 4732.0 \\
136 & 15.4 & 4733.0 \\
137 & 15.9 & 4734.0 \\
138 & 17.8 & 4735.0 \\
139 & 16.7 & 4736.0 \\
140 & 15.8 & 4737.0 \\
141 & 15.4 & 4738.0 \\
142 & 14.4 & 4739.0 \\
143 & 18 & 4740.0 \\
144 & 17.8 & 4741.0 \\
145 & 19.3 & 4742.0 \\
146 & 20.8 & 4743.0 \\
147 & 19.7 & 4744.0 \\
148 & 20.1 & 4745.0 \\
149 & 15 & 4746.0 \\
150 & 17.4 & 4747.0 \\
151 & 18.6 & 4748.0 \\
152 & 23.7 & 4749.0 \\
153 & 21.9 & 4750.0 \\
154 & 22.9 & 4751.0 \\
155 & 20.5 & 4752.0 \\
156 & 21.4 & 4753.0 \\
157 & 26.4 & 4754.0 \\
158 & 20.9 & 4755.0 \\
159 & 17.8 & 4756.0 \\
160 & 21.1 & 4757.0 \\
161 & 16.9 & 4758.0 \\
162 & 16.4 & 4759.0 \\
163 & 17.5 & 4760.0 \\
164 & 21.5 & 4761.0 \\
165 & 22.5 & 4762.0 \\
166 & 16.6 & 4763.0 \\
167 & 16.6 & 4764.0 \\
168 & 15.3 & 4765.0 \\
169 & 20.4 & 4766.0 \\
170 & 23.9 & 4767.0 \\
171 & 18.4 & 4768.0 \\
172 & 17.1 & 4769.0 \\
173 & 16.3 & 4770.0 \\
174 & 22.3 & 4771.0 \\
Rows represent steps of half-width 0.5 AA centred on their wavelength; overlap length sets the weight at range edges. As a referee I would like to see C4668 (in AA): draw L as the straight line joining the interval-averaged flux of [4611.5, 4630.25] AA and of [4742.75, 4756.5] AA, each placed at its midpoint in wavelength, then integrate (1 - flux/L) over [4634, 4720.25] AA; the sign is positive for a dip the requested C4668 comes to 4.26 AA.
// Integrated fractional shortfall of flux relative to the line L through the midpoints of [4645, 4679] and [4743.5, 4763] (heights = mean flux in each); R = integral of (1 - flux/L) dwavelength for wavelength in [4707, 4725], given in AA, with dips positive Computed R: 1.3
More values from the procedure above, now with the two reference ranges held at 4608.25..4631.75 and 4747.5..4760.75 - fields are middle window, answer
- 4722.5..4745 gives 2.31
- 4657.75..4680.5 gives 1.81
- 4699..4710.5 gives 1.91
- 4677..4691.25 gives 1.07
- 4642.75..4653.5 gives 1.17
